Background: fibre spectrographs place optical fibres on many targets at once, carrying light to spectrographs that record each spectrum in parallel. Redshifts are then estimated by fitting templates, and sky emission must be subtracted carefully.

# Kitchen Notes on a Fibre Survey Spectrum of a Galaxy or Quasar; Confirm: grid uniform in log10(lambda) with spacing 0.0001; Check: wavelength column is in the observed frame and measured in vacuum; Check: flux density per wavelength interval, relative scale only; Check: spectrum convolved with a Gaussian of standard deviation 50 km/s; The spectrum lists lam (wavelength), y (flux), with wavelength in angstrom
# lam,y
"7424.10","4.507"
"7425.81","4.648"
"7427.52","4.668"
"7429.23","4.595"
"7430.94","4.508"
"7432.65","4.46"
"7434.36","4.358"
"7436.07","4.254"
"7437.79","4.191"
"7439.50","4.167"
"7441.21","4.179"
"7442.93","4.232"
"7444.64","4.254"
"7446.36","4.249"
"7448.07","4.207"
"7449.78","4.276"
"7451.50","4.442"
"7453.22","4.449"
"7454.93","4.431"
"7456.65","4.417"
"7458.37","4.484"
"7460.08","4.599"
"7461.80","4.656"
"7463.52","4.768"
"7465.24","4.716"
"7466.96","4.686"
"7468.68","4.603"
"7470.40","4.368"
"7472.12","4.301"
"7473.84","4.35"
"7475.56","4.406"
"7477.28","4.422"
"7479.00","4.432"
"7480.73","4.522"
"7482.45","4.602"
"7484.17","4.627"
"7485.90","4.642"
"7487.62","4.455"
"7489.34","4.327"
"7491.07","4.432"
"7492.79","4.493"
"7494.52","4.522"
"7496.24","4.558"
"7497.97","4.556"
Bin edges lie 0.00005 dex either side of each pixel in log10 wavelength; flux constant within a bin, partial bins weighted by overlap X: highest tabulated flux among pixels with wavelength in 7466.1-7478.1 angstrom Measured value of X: 4.686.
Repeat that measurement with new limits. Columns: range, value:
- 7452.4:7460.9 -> 4.599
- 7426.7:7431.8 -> 4.668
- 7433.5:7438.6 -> 4.358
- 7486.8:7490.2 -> 4.455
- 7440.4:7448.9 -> 4.254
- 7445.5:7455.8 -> 4.449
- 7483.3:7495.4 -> 4.642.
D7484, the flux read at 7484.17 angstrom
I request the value 4.627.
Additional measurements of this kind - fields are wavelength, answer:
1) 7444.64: 4.254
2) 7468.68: 4.603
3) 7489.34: 4.327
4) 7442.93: 4.232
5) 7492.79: 4.493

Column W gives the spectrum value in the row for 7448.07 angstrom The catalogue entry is 4.207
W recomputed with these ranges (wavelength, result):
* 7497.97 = 4.556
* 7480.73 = 4.522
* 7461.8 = 4.656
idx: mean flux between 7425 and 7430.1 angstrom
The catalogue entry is 4.64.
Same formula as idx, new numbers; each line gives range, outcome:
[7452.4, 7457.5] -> 4.43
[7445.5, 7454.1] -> 4.33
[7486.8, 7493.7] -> 4.43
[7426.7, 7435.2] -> 4.52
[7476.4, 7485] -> 4.52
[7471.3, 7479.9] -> 4.38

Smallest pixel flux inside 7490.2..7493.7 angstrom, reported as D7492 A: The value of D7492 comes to 4.432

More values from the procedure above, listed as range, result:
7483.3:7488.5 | 4.455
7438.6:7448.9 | 4.167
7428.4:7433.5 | 4.46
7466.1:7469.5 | 4.603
